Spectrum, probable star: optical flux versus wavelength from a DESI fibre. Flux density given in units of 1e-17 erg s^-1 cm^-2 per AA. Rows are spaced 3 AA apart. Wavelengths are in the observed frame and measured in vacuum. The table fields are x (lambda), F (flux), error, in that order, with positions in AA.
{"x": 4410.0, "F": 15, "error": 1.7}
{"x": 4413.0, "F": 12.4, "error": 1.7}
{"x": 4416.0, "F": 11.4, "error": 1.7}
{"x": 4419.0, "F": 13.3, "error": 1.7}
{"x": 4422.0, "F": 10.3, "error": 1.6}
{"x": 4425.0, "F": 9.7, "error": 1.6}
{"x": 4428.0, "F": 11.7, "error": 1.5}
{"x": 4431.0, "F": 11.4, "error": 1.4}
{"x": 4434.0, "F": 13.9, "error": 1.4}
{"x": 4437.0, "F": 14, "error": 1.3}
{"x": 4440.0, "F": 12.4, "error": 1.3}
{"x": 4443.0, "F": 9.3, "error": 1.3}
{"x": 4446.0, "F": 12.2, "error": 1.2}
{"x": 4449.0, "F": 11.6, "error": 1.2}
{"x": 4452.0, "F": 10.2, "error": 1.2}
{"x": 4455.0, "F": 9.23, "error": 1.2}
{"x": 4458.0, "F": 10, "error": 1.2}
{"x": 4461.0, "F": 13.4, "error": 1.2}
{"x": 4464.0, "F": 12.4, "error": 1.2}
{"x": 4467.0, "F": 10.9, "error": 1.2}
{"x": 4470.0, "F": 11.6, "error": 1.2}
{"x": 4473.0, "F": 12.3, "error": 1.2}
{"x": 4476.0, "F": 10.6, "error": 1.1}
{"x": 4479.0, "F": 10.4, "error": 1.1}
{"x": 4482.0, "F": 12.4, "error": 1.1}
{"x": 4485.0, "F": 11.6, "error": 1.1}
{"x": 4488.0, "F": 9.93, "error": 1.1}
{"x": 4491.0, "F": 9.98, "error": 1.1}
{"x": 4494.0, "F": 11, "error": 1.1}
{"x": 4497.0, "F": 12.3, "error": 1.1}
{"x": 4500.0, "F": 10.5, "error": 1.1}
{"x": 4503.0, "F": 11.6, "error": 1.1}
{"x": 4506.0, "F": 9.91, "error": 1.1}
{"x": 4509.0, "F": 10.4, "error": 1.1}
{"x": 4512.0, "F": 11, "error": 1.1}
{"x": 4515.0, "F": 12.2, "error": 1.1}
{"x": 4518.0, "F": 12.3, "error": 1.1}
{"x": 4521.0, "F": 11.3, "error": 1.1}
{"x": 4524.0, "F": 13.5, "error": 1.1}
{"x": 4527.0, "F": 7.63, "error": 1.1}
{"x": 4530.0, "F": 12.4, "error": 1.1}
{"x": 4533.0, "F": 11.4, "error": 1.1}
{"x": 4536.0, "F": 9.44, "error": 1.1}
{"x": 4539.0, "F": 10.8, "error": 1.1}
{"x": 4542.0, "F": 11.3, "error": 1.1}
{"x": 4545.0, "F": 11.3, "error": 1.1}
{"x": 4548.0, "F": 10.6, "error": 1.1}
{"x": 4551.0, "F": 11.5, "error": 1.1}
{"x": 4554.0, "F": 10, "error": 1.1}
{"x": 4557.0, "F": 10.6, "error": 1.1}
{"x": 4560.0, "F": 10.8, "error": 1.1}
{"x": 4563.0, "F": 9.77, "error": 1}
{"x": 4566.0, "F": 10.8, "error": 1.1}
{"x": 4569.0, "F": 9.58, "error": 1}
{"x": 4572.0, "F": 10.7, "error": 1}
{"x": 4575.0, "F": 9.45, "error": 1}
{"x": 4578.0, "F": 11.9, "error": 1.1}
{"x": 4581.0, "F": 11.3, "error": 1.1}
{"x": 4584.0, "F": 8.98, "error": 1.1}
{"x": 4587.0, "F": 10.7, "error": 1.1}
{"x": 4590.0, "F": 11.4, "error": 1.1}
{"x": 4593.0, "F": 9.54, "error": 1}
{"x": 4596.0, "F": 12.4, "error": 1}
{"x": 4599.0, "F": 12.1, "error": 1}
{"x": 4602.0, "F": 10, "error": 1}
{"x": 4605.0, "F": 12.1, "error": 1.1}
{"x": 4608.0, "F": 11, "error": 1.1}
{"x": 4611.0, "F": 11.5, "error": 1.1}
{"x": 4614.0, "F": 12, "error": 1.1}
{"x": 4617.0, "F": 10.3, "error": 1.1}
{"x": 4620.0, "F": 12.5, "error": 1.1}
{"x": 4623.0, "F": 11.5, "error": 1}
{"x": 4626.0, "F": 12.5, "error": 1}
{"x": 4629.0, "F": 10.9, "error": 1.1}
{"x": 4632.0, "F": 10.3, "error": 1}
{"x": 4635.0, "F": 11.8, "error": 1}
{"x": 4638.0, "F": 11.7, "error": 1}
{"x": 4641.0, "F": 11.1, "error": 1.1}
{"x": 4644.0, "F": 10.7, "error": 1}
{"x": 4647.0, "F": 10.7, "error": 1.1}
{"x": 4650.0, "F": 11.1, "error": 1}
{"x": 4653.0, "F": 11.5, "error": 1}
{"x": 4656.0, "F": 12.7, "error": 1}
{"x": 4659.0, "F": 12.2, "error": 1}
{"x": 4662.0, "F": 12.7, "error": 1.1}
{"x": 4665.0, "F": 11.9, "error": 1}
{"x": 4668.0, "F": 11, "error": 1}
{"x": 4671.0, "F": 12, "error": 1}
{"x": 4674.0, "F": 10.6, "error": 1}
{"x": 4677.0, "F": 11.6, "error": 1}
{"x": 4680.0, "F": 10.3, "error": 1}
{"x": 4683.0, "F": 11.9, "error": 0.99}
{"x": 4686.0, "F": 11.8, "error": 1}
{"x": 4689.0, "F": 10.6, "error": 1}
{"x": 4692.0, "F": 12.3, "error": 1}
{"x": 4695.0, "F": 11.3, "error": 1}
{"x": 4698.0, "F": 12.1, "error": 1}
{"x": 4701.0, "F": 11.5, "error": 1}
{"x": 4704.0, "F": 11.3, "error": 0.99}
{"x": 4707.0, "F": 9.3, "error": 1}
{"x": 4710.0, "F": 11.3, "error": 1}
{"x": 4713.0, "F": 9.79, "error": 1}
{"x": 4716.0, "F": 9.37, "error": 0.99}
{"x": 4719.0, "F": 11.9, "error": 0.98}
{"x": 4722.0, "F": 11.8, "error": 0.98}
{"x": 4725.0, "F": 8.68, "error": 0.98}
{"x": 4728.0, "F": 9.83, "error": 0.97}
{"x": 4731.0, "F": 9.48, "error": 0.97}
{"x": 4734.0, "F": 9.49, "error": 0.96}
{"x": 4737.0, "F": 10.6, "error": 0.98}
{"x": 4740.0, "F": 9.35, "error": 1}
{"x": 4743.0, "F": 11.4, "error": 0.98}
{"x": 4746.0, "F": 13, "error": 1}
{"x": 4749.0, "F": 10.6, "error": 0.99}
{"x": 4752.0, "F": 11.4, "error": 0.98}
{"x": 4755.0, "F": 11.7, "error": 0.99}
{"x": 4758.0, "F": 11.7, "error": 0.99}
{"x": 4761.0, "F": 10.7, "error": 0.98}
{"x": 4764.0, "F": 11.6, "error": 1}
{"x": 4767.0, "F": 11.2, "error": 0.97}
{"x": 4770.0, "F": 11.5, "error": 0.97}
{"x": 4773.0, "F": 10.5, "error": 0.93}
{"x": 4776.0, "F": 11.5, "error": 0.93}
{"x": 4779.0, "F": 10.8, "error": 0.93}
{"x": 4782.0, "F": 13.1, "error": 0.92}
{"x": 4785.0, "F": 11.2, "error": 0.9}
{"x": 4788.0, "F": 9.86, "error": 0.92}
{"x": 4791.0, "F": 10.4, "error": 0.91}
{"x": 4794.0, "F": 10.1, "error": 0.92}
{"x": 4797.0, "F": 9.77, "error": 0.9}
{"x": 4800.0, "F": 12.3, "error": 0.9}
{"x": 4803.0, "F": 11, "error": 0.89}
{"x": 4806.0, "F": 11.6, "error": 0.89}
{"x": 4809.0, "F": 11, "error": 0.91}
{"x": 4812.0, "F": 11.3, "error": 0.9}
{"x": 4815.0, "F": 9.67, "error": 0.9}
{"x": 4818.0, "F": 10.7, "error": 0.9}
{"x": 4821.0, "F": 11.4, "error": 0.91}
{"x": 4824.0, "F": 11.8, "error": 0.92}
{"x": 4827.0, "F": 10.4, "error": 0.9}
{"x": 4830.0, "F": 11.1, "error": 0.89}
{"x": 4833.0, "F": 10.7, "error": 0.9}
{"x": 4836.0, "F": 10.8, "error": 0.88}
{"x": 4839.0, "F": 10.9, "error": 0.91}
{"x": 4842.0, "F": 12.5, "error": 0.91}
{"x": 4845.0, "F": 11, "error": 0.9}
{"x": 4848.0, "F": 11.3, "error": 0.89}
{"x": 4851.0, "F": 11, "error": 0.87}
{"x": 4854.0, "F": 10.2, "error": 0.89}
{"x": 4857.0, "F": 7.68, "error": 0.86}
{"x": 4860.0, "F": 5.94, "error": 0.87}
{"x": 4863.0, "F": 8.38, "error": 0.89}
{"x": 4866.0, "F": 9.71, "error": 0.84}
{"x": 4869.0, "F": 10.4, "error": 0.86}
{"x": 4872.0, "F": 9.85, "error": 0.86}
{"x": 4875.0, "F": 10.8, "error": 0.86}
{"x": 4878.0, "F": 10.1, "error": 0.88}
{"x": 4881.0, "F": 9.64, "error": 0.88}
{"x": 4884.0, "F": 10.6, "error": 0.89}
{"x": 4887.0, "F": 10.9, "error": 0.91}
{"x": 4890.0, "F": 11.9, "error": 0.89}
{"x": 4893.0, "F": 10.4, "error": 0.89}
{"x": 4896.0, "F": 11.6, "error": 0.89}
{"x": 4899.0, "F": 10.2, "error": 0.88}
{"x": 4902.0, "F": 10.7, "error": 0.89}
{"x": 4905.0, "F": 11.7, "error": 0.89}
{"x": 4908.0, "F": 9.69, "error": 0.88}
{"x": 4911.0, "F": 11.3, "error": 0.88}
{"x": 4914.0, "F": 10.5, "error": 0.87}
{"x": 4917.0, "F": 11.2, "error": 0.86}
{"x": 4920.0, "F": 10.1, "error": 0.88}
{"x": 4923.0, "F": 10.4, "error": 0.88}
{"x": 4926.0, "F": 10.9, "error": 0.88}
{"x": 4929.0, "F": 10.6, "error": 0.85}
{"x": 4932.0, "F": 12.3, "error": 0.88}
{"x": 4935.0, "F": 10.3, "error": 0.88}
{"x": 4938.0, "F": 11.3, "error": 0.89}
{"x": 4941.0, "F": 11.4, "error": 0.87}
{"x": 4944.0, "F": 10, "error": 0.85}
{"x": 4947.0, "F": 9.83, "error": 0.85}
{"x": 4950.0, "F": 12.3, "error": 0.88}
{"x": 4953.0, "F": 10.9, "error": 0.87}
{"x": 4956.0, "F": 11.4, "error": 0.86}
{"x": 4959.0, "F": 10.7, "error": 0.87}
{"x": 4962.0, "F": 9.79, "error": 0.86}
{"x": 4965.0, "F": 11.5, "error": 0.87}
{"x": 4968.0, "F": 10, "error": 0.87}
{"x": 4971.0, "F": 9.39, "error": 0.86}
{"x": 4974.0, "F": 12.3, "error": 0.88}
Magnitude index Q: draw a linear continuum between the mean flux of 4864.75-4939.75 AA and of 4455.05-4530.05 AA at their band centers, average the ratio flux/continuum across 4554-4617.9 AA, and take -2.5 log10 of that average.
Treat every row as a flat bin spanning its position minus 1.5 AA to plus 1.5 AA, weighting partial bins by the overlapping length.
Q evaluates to 0.03 mag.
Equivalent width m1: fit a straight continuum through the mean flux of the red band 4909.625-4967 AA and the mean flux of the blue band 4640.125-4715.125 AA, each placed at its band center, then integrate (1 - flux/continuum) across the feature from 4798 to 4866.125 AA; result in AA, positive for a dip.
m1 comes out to 3.1 AA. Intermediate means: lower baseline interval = 11.3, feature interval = 10.5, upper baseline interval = 10.9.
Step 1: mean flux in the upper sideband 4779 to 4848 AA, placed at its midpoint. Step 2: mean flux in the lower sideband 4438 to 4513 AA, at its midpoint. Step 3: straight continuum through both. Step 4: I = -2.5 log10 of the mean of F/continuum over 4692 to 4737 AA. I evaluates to 0.048 mag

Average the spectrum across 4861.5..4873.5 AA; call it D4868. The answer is 9.58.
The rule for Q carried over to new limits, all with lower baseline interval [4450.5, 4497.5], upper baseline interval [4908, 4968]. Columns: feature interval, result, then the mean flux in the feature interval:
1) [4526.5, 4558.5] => 0.034 mag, 10.7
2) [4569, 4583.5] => 0.047 mag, 10.6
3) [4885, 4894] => -0.022 mag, 11.1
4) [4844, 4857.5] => 0.050 mag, 10.4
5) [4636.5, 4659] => -0.039 mag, 11.4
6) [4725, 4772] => 0.012 mag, 10.8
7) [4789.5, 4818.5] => 0.012 mag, 10.8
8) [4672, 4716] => -0.009 mag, 11.1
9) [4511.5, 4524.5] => -0.089 mag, 12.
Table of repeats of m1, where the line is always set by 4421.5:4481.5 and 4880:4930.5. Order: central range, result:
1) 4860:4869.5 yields 1.7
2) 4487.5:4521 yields 0.8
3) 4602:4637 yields -0.8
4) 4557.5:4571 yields 1.2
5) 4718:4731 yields 0.7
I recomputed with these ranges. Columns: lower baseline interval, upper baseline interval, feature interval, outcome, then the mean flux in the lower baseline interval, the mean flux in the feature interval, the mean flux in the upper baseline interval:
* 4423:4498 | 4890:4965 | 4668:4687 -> -0.02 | 11.4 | 11.3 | 10.8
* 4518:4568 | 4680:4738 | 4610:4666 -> -0.07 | 10.9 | 11.6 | 10.7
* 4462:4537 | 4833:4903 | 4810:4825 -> -0.05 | 11.2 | 10.9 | 10.3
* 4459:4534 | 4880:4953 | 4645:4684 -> -0.04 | 11.3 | 11.5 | 10.8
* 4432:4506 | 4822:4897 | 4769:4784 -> -0.09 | 11.4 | 11.5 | 10.4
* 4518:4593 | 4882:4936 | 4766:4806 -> -0.02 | 10.7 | 11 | 10.8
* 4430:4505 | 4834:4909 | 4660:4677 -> -0.08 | 11.4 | 11.7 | 10.3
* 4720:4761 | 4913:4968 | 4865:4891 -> 0.04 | 10.7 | 10.4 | 10.8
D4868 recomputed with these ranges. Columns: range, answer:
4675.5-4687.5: 11.4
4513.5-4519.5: 12.2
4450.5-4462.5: 10.7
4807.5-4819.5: 10.7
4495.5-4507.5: 11.1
